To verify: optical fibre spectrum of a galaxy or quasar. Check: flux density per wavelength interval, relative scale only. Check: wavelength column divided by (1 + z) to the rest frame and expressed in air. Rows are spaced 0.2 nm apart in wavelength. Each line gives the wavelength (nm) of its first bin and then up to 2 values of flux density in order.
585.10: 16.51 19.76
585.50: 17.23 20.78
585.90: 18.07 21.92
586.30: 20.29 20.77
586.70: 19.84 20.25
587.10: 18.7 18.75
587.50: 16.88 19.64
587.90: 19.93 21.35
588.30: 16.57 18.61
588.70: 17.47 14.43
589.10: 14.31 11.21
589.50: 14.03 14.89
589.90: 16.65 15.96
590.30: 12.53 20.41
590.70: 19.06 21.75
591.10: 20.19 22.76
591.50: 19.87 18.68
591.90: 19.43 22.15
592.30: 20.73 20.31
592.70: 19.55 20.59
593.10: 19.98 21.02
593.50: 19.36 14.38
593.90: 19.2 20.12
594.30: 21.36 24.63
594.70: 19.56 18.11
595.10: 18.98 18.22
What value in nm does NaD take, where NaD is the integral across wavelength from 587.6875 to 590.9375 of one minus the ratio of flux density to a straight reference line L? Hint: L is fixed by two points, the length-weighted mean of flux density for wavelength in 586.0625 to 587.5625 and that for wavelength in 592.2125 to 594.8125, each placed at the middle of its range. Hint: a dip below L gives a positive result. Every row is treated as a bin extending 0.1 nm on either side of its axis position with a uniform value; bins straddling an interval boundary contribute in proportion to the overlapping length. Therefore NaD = 0.49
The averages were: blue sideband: 19.7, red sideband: 20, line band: 16.8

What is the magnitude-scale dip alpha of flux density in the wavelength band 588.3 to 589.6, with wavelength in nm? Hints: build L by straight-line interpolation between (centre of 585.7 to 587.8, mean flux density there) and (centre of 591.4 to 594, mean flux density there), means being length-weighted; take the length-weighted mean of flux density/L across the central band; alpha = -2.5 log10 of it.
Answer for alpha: 0.281 mag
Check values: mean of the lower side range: 19.6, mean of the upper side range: 19.6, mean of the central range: 15.1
